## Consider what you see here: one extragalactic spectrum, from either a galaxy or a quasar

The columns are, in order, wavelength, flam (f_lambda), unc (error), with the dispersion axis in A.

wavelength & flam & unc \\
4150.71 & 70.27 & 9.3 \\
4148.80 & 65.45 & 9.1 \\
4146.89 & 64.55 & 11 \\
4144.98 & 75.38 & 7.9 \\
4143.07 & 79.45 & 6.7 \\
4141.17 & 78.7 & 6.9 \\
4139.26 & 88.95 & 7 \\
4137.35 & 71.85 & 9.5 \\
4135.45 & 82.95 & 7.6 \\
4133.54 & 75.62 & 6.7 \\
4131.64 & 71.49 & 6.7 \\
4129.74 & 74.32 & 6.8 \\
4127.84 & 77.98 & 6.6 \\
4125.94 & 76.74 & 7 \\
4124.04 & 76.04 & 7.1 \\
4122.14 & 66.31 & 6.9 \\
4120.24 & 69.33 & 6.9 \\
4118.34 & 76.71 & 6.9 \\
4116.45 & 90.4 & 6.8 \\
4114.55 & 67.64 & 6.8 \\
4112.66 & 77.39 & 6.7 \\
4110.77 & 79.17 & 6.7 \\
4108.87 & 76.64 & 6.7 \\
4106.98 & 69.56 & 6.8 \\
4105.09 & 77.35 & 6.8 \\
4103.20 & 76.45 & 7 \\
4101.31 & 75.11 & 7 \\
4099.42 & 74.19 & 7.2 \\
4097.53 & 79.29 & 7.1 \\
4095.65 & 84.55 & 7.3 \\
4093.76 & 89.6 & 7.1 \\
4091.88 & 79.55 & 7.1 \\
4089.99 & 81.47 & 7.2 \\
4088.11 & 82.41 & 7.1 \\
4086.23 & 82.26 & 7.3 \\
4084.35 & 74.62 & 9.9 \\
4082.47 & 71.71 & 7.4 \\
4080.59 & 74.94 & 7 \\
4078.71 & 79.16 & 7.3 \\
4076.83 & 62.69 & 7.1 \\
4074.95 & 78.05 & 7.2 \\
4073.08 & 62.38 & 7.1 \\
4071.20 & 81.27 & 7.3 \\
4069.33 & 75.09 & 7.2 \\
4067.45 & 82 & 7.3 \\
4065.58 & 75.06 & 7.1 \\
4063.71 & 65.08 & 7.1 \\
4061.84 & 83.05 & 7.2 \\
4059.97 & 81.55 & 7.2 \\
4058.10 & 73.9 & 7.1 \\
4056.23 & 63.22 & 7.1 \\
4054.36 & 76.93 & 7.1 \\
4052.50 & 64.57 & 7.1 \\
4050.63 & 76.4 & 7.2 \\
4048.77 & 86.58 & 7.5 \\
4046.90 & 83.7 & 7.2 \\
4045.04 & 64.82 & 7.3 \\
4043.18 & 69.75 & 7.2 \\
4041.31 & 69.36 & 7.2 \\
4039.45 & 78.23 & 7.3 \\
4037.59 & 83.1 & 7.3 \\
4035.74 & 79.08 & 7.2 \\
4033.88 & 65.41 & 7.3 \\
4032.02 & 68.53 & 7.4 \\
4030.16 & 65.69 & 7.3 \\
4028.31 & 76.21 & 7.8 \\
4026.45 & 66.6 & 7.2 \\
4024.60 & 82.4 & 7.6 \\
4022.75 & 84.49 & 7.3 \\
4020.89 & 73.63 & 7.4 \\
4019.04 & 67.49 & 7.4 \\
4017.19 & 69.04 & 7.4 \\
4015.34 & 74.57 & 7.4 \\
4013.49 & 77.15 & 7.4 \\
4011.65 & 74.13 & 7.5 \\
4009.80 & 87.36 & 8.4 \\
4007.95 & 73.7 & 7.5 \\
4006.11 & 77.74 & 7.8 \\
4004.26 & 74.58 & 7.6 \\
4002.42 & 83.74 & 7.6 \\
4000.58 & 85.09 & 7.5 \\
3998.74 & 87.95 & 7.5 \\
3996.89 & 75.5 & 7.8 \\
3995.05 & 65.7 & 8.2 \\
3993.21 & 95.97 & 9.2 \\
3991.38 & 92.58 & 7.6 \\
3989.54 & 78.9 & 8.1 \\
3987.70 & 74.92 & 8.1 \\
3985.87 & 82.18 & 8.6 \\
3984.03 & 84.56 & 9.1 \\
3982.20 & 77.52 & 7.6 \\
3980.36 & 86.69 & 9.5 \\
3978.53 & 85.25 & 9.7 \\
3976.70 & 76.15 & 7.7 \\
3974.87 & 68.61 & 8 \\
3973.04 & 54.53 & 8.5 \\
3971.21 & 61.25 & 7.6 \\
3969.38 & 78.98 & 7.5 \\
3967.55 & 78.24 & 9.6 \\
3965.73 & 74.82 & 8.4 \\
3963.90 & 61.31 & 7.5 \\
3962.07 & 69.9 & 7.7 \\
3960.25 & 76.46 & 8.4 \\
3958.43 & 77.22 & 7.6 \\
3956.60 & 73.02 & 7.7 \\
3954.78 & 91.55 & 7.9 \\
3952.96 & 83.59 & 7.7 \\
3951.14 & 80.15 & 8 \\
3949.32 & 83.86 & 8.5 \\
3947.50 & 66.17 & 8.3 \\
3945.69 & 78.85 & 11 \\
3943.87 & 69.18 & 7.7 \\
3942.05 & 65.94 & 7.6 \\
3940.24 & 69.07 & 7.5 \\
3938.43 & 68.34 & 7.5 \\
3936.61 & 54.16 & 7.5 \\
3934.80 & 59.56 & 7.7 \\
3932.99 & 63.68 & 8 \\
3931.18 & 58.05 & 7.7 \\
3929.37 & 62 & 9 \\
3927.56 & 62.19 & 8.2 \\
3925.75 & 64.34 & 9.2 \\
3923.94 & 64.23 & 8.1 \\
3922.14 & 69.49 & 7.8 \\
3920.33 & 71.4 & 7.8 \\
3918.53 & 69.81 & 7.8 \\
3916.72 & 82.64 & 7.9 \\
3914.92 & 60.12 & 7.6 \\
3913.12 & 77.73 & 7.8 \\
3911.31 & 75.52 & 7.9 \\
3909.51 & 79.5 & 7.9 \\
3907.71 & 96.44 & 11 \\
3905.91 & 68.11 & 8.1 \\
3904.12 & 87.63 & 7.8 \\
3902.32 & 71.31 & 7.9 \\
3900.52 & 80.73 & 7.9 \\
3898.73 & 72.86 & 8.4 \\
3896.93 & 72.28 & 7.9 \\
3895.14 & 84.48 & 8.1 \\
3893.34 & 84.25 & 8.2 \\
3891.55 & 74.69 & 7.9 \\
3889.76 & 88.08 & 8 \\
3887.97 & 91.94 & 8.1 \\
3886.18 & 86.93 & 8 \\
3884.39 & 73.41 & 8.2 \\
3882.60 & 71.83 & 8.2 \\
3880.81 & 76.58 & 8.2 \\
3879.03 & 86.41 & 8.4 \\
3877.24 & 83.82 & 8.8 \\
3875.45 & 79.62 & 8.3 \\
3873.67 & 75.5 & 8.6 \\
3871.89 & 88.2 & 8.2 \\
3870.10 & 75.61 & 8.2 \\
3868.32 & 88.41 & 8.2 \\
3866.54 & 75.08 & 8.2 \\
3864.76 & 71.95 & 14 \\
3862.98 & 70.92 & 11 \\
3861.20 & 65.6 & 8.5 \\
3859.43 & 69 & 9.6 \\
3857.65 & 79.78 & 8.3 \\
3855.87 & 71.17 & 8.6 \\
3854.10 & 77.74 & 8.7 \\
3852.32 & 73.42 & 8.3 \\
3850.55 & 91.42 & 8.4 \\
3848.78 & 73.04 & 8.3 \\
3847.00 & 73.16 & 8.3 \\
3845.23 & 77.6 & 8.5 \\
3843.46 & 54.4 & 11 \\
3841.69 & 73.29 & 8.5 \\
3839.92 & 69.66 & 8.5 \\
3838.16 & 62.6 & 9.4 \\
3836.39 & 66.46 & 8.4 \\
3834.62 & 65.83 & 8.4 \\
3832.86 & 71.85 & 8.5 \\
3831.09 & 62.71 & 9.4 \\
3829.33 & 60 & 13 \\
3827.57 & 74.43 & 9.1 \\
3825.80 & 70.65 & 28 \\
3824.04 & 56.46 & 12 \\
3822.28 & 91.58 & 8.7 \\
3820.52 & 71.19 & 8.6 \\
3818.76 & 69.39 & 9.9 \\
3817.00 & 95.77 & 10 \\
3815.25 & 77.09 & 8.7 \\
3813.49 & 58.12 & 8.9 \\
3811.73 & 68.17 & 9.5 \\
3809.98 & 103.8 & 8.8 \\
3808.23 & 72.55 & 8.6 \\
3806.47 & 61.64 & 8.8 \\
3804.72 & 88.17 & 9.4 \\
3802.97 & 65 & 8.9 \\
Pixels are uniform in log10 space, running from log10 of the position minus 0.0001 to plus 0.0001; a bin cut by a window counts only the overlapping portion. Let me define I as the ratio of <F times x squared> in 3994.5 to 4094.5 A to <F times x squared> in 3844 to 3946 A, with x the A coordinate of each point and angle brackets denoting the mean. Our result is 1.10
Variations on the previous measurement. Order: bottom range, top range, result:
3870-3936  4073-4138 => 1.12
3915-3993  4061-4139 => 1.13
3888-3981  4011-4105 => 1.09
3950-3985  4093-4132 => 1.08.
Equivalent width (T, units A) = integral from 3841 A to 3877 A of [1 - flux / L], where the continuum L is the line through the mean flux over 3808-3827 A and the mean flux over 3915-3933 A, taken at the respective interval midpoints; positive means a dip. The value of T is -1.6 A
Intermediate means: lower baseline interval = 76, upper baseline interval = 66.6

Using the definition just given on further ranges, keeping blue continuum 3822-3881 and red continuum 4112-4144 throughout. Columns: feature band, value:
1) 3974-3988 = -0.9 A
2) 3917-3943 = 3.3 A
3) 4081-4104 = -0.9 A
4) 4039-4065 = 0.6 A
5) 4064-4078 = 0.5 A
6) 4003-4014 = -0.4 A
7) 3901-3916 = -0.6 A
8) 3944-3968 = -0.5 A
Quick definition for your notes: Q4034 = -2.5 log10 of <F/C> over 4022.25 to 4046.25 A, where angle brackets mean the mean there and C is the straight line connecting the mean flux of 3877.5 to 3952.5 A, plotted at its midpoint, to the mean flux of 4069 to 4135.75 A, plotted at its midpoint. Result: 0.03 mag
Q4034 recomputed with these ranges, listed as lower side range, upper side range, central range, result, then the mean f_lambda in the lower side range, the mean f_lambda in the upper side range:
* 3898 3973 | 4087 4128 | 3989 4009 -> -0.10 mag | 72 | 77.5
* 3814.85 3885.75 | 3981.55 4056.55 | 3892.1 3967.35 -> 0.04 mag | 74.1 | 76.7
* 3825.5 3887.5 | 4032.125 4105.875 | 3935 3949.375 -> 0.10 mag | 74.1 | 75.9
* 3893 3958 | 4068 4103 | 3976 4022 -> -0.06 mag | 72.8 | 77.2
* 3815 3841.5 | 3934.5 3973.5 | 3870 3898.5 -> -0.13 mag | 71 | 72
